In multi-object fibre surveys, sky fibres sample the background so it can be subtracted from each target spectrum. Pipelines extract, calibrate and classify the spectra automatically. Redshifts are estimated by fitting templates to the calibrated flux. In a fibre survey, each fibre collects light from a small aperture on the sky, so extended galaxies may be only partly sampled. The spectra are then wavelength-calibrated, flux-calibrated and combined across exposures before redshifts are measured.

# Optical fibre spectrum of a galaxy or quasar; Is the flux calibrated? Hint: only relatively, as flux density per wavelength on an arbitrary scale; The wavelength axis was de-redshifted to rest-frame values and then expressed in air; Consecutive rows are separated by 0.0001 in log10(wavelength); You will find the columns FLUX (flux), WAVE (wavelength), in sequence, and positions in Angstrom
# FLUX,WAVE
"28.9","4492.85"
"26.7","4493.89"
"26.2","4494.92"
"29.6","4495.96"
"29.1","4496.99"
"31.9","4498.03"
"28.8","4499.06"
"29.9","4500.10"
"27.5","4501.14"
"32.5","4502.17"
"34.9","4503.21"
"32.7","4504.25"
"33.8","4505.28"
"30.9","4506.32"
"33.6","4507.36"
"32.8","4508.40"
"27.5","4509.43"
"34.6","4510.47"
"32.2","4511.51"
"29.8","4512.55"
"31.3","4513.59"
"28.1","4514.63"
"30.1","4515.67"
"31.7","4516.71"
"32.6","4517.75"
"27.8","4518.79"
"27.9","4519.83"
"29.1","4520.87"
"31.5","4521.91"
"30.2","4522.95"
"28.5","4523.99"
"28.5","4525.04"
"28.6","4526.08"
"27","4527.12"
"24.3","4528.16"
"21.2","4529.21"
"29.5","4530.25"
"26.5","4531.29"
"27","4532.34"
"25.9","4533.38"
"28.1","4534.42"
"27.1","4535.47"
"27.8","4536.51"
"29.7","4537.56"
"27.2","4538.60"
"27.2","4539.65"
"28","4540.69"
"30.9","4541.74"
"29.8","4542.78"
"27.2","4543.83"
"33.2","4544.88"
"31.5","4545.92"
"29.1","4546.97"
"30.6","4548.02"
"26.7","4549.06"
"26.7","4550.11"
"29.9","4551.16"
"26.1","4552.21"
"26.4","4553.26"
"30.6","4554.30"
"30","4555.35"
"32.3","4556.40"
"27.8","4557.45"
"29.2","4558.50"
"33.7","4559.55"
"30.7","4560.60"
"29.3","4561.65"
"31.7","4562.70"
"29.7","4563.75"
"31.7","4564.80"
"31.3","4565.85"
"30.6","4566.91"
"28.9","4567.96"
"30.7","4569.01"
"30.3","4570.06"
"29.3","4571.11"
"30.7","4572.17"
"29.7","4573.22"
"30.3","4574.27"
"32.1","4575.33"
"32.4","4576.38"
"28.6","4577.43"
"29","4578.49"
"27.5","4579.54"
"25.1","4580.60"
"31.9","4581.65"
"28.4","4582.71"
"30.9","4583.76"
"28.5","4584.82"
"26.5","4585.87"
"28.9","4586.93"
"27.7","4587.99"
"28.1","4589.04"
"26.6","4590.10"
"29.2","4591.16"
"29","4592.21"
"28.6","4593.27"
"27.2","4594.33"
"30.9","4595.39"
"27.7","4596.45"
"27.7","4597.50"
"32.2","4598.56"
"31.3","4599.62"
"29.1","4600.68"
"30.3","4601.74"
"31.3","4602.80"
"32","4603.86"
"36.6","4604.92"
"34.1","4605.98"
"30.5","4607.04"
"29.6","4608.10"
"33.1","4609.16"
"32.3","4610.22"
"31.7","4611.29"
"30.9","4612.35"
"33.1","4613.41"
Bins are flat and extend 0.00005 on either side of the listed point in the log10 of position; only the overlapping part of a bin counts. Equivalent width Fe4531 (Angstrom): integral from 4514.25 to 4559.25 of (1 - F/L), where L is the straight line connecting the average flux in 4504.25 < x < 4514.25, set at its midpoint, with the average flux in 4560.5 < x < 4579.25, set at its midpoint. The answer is 3.68 Angstrom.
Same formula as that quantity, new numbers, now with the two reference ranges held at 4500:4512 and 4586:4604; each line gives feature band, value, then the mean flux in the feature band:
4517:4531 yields 1.42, 28.2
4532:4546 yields 1.08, 28.6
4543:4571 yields 0.48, 29.8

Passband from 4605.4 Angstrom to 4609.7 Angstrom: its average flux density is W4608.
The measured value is 31.9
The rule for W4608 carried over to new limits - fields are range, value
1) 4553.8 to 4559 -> 30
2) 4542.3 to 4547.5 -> 30.1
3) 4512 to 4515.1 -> 29.8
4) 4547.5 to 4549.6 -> 28.7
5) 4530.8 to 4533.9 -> 26.5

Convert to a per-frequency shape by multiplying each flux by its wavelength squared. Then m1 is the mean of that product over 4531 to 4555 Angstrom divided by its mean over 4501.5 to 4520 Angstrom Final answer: 0.92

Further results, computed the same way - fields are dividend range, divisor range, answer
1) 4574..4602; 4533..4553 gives 1.04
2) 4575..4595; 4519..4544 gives 1.06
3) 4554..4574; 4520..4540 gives 1.12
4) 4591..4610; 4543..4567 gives 1.05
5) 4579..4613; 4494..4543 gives 1.05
